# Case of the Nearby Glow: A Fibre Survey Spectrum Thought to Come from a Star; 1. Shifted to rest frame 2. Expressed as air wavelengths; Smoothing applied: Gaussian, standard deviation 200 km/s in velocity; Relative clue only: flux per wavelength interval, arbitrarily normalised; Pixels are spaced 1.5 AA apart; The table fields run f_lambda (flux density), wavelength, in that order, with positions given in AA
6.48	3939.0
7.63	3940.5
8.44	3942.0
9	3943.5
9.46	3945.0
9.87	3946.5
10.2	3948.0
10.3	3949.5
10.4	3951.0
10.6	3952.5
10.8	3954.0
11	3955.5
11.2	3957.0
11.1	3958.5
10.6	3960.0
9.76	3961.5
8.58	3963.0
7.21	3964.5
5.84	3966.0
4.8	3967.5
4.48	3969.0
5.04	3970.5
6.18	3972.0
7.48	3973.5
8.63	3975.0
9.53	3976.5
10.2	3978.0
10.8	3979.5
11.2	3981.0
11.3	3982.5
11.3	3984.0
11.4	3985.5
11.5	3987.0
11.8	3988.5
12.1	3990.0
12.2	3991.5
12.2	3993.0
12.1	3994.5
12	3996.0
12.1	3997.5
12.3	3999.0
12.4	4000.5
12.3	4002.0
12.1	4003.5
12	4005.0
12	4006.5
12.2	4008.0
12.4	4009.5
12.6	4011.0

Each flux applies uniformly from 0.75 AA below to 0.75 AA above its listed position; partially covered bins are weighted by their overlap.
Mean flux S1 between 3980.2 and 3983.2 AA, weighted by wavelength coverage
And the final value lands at 11.2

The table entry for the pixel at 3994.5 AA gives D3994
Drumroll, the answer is 12.1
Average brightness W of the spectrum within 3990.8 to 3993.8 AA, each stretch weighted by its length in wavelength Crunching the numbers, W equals 12.2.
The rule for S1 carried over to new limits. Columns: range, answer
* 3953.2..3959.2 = 11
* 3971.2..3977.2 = 7.92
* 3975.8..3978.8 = 9.89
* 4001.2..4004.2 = 12.2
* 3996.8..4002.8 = 12.3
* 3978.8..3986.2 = 11.2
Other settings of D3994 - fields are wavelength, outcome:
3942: 8.44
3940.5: 7.63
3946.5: 9.87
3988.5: 11.8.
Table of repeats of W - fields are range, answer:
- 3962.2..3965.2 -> 7.94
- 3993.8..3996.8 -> 12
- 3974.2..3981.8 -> 10.1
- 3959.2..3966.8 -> 8.39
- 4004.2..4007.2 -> 12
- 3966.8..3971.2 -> 4.77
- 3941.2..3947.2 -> 9.17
